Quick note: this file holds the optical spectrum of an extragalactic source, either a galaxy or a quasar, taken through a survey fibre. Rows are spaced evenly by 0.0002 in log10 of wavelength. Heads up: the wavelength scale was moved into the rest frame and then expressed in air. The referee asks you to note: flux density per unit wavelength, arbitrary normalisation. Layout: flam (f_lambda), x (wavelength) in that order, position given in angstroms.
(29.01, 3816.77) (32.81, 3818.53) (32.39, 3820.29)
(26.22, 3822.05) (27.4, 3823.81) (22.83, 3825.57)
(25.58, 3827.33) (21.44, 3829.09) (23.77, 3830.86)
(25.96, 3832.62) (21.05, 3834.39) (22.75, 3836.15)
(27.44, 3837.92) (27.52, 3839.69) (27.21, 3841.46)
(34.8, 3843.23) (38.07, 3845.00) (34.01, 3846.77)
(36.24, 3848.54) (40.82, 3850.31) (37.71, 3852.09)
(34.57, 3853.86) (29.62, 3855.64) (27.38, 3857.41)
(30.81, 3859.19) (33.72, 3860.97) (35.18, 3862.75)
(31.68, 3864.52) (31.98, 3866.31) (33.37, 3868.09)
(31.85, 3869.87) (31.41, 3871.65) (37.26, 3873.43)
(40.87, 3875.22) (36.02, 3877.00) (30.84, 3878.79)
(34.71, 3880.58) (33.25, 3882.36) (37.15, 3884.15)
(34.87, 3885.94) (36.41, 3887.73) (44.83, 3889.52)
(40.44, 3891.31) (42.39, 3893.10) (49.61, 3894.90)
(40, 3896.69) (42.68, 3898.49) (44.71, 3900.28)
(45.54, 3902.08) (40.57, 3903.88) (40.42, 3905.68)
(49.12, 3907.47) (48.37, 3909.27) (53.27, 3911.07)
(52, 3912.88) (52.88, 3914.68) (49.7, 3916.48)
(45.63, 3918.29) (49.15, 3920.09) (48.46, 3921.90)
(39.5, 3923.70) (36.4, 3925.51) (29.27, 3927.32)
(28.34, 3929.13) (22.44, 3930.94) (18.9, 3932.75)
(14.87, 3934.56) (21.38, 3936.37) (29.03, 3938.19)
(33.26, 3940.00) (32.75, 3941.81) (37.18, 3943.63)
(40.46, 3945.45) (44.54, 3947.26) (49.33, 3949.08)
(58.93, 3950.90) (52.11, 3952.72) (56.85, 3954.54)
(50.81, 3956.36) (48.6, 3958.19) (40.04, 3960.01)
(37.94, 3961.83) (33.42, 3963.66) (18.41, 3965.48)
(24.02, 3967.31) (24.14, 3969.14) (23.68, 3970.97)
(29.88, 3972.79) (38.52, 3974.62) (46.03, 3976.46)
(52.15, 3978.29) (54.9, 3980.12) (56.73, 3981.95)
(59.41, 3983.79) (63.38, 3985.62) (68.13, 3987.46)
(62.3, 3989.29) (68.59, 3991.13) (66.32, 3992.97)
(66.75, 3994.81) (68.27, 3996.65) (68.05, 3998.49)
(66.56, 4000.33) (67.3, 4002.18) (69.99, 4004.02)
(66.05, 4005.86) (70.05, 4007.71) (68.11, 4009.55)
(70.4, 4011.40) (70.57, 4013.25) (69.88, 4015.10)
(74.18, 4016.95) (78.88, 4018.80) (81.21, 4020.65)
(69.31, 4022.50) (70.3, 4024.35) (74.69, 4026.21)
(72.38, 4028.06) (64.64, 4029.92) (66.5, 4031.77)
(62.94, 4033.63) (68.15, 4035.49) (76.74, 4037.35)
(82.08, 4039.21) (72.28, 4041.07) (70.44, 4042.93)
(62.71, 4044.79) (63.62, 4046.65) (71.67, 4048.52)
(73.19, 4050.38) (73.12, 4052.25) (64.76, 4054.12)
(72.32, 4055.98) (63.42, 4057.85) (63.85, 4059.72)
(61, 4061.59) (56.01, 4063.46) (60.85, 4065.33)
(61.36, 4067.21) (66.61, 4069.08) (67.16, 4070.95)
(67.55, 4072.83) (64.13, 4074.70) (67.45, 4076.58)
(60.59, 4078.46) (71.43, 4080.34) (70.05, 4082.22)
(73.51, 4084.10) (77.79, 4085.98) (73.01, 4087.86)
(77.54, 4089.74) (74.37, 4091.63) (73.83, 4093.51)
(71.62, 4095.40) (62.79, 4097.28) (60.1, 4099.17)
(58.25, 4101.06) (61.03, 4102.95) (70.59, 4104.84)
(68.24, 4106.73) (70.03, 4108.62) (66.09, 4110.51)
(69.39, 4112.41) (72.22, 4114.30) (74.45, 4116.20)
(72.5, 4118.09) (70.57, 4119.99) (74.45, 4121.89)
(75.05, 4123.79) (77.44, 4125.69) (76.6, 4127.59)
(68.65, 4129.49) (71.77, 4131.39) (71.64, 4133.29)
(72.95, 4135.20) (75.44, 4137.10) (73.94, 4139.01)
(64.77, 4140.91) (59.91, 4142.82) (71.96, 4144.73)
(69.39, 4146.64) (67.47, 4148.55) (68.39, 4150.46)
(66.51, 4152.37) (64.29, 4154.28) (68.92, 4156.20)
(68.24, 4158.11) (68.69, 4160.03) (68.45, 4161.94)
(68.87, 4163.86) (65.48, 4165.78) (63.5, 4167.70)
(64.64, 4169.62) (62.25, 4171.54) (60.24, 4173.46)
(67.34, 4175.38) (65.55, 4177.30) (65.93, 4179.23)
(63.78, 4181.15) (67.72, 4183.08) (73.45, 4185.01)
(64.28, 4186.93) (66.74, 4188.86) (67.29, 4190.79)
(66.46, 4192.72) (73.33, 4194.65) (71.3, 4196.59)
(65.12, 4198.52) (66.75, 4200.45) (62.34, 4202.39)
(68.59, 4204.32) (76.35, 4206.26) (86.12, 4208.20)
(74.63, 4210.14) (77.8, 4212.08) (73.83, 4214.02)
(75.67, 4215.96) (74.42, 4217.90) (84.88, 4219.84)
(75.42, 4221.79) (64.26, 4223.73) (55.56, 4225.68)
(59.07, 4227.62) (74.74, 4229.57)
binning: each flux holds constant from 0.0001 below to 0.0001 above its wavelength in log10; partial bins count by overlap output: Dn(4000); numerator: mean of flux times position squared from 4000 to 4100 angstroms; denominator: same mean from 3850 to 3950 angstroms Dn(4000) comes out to 1.98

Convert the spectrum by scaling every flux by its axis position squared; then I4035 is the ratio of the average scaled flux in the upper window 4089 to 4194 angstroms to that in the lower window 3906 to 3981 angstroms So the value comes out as 1.9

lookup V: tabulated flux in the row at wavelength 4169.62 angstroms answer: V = 64.64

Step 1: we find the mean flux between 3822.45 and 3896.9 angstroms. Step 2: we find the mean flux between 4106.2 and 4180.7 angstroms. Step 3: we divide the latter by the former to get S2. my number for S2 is 2.10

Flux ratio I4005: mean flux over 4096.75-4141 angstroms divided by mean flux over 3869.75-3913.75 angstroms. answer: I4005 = 1.71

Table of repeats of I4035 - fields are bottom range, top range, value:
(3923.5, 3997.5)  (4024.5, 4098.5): 1.69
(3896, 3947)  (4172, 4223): 2.08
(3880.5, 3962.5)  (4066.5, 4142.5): 1.87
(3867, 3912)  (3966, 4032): 1.62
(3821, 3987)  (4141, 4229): 2.10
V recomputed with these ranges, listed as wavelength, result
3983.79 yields 59.41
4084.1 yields 73.51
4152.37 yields 66.51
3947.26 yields 44.54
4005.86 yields 66.05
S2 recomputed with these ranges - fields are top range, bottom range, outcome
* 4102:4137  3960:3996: 1.52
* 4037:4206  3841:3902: 1.89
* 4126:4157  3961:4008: 1.33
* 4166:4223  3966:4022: 1.17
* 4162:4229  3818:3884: 2.21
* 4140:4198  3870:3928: 1.60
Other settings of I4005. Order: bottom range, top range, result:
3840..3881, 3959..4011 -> 1.57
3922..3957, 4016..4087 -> 1.87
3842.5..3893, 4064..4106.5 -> 1.93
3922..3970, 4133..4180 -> 1.88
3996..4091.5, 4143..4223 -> 1.00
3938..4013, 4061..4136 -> 1.35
